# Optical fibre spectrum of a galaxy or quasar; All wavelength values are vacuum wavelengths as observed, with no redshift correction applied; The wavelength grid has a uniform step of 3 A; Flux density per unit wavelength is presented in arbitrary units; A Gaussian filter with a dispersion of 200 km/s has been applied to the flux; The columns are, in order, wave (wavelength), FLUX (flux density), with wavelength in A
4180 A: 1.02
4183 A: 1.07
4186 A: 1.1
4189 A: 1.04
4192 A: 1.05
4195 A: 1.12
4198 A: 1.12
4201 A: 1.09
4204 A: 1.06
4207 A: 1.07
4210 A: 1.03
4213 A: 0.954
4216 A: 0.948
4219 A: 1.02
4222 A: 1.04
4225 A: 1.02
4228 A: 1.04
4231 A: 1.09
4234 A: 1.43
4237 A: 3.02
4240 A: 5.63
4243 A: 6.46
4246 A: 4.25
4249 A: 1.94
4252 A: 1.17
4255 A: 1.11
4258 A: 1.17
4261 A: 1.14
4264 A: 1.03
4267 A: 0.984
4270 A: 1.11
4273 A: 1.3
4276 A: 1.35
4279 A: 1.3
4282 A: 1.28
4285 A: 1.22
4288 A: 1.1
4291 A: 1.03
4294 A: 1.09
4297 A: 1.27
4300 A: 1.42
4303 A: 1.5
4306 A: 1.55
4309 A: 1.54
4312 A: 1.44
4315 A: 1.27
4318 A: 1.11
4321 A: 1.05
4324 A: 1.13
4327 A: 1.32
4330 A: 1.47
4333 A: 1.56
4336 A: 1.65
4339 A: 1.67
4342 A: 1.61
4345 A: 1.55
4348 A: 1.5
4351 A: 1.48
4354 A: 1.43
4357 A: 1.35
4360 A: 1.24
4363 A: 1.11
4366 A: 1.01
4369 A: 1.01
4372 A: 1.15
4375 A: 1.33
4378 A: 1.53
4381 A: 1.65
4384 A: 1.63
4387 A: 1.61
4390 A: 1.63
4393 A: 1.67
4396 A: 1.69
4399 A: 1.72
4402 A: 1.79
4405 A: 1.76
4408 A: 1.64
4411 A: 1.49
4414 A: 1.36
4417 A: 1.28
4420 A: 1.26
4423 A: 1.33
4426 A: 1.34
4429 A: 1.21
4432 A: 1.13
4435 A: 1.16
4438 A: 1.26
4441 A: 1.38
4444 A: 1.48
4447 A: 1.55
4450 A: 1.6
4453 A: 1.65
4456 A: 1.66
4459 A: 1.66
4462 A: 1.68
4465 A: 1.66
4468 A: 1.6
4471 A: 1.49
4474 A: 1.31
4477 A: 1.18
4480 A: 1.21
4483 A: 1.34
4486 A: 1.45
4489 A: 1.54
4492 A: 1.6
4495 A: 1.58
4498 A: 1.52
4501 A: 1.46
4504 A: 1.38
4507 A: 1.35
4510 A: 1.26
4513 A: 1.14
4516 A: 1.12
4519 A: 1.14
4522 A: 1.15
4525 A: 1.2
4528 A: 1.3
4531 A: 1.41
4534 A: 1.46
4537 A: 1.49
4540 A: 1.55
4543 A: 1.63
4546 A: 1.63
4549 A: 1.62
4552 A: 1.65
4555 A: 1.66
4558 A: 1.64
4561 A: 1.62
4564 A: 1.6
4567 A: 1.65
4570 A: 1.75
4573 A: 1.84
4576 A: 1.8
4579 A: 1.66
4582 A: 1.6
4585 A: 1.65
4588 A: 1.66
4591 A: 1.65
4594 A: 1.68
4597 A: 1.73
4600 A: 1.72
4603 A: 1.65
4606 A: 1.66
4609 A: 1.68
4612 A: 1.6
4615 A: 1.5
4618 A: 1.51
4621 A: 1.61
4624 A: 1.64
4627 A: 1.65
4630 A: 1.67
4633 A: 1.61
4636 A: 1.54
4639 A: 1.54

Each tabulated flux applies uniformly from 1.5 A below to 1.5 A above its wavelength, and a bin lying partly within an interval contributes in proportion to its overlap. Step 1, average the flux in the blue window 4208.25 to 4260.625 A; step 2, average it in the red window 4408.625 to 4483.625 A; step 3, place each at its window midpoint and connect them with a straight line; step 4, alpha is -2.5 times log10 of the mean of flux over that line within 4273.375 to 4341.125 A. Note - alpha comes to 0.32 mag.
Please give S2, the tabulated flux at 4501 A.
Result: 1.46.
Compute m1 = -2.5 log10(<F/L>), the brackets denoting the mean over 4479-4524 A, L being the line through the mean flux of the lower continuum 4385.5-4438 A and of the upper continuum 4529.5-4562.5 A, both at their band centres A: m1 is 0.14 mag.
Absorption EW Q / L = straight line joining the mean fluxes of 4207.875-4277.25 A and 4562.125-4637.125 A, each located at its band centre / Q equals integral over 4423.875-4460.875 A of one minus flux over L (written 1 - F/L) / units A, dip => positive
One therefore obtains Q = 6.2 A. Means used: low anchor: 1.79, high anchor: 1.65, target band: 1.42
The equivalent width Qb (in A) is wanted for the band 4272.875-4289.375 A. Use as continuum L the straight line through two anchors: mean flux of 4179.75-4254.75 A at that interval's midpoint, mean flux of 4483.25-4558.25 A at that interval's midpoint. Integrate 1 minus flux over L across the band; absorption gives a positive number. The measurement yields 4.0 A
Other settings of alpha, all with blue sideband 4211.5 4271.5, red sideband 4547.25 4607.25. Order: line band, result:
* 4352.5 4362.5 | 0.344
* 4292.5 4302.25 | 0.398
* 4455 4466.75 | 0.052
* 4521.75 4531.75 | 0.321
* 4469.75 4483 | 0.315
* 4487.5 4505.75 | 0.143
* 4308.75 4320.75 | 0.383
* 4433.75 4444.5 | 0.320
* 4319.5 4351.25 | 0.245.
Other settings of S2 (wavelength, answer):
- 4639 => 1.54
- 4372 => 1.15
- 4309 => 1.54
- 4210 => 1.03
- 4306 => 1.55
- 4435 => 1.16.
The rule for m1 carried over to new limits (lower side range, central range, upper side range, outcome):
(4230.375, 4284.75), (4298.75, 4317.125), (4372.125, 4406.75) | 0.29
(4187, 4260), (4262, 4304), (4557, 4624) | 0.38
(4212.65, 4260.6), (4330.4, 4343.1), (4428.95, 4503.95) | 0.13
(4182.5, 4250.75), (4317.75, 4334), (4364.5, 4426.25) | 0.24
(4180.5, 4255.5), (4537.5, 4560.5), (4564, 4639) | 0.03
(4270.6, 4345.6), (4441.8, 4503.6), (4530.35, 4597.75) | 0.02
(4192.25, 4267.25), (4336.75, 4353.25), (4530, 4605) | 0.09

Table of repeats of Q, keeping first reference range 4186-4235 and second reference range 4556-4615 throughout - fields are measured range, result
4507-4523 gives 3.9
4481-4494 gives 0.3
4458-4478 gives -0.5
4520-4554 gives 2.9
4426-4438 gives 1.9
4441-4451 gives -0.5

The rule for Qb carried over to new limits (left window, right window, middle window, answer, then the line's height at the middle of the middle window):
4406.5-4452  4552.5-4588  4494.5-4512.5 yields 1.5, 1.53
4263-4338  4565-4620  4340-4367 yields -0.4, 1.36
